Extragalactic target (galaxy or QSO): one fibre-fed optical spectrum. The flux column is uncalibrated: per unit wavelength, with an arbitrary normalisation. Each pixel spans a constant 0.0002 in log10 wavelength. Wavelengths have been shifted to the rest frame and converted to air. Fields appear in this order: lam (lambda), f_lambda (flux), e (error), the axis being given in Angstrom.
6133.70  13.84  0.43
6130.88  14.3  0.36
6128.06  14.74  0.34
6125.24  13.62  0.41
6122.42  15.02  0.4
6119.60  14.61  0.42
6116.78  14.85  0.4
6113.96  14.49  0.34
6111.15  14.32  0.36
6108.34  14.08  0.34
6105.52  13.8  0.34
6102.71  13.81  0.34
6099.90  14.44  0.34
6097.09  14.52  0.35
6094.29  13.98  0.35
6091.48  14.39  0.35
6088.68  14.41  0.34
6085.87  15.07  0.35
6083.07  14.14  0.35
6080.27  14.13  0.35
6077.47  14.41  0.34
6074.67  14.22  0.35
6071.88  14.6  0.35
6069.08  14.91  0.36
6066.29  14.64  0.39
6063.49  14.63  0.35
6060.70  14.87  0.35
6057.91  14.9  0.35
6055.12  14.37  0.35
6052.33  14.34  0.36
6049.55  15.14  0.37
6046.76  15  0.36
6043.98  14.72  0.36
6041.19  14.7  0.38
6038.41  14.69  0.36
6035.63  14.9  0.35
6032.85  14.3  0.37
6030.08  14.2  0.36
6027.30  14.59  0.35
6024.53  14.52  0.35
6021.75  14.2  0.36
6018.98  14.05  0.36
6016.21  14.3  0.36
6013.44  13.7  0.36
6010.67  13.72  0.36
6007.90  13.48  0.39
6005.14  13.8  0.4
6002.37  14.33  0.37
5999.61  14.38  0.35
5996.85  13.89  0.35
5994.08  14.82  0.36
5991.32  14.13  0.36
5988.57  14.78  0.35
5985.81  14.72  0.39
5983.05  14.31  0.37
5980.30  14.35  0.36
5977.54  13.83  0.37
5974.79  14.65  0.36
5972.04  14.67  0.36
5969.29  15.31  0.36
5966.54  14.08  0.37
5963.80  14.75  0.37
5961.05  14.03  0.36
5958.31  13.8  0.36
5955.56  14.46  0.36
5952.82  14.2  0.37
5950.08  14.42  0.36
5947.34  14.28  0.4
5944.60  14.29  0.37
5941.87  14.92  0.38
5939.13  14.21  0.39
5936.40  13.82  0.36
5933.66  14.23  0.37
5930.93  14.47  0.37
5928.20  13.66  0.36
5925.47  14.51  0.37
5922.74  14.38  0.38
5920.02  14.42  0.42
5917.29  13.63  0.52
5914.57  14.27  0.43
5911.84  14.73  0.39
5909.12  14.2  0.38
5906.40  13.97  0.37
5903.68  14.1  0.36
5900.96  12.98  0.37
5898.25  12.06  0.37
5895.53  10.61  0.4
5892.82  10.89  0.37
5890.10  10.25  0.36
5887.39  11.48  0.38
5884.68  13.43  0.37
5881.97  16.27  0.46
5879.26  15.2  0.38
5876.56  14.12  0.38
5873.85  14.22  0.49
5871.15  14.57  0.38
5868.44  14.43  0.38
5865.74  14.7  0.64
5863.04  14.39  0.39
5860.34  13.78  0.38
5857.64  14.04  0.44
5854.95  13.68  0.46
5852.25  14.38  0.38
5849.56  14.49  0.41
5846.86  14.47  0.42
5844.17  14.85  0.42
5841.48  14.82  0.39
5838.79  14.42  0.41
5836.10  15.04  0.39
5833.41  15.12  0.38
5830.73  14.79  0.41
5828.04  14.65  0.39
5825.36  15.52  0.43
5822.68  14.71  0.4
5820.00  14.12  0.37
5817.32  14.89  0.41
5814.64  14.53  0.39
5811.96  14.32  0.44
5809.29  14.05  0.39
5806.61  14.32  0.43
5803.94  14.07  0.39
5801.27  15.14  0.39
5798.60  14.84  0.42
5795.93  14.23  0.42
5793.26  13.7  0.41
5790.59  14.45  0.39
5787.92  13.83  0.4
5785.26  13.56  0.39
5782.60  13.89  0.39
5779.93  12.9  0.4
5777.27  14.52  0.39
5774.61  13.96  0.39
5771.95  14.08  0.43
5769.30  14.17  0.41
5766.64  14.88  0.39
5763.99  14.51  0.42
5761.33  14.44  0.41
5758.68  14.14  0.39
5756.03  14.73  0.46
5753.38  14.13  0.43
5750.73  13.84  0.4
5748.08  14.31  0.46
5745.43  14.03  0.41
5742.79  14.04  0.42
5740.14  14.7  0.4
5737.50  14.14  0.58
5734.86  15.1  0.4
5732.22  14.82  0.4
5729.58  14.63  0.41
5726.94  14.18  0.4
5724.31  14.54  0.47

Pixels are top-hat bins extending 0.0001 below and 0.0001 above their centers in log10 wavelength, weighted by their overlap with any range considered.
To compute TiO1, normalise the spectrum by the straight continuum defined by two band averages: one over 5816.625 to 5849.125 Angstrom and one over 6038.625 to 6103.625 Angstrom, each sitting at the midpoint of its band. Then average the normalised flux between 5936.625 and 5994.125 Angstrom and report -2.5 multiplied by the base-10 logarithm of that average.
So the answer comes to 0.02 mag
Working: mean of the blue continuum 14.8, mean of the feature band 14.4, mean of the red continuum 14.5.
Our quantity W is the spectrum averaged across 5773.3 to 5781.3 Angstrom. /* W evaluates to 13.8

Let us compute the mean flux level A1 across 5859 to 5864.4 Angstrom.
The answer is 14.1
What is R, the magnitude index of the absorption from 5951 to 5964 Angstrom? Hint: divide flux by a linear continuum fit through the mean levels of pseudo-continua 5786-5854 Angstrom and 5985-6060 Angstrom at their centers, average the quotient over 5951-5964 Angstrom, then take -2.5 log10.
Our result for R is 0.02 mag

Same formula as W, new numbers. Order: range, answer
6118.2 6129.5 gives 14.5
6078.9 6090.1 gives 14.4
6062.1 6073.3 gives 14.7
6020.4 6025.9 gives 14.3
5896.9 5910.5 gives 13.5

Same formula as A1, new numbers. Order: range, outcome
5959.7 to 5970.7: 14.5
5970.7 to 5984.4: 14.4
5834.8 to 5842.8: 14.8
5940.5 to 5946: 14.6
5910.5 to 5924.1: 14.3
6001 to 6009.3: 13.9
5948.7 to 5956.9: 14.4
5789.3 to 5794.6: 14.1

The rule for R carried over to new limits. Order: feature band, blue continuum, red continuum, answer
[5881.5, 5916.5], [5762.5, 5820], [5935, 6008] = 0.11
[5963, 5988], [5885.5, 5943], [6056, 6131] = -0.06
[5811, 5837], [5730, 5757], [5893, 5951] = -0.05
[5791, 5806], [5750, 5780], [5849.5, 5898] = -0.03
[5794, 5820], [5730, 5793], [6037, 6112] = -0.01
